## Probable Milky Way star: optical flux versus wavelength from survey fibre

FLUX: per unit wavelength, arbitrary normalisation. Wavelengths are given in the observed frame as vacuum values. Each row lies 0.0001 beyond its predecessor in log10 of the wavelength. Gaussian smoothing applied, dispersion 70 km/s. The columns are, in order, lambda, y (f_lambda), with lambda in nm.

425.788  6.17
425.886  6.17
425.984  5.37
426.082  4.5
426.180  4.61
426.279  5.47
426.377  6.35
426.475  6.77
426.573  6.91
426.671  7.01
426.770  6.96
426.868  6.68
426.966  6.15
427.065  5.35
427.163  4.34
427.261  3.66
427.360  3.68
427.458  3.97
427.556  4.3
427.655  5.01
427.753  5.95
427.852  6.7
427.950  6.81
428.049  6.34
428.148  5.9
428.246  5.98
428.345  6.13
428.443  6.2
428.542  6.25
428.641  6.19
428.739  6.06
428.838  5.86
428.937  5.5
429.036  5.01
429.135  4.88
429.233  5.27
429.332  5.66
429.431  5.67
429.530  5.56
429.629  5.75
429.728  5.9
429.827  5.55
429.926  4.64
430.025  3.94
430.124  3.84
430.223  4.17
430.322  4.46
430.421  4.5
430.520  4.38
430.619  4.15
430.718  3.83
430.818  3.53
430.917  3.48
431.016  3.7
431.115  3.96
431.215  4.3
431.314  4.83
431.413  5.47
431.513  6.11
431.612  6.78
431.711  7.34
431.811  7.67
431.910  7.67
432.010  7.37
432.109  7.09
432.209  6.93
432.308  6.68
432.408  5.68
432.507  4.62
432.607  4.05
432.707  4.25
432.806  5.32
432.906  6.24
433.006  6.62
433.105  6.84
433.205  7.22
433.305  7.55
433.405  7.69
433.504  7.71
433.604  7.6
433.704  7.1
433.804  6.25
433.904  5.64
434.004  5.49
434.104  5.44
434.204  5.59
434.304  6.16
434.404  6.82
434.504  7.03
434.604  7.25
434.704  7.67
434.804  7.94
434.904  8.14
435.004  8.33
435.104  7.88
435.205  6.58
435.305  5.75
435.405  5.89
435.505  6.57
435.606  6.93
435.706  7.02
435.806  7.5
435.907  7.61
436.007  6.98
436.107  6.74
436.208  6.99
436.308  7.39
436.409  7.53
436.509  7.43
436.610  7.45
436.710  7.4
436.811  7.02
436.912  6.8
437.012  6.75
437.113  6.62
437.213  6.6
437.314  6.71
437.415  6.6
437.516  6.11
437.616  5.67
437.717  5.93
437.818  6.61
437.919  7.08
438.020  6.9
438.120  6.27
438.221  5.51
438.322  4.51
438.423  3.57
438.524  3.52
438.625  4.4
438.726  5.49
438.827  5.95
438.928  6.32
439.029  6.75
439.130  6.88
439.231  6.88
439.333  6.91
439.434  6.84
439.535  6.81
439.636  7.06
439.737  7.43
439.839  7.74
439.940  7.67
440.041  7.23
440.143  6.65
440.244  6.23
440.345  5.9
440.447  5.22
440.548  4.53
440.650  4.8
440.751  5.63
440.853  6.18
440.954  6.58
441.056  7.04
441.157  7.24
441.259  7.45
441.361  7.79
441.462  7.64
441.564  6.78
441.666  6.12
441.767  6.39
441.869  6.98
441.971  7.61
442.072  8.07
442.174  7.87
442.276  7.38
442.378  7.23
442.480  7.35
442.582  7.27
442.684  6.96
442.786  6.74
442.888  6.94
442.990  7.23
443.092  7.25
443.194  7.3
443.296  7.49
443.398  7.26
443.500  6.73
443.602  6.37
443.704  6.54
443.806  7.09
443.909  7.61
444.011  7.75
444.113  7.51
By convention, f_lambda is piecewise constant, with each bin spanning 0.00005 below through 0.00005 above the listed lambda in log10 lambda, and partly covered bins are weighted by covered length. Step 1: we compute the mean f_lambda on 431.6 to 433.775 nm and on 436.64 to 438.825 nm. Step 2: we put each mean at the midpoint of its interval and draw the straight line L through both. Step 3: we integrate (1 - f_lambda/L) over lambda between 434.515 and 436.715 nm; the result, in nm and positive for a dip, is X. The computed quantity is -0.33 nm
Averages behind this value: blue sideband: 6.63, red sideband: 6.02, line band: 7.22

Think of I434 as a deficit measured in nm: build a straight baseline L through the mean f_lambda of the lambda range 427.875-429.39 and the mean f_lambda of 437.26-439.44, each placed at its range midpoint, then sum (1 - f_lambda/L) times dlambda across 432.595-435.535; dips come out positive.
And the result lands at -0.36 nm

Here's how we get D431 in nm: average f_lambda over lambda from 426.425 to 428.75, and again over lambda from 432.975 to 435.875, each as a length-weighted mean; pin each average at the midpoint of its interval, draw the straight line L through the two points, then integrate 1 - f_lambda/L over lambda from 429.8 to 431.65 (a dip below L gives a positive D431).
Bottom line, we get 0.54 nm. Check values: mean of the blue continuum 5.8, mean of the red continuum 6.91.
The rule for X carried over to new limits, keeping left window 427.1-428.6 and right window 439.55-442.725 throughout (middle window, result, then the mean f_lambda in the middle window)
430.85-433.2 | 0.031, 5.79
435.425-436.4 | -0.121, 7.06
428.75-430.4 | 0.143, 5.11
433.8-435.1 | -0.144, 6.81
